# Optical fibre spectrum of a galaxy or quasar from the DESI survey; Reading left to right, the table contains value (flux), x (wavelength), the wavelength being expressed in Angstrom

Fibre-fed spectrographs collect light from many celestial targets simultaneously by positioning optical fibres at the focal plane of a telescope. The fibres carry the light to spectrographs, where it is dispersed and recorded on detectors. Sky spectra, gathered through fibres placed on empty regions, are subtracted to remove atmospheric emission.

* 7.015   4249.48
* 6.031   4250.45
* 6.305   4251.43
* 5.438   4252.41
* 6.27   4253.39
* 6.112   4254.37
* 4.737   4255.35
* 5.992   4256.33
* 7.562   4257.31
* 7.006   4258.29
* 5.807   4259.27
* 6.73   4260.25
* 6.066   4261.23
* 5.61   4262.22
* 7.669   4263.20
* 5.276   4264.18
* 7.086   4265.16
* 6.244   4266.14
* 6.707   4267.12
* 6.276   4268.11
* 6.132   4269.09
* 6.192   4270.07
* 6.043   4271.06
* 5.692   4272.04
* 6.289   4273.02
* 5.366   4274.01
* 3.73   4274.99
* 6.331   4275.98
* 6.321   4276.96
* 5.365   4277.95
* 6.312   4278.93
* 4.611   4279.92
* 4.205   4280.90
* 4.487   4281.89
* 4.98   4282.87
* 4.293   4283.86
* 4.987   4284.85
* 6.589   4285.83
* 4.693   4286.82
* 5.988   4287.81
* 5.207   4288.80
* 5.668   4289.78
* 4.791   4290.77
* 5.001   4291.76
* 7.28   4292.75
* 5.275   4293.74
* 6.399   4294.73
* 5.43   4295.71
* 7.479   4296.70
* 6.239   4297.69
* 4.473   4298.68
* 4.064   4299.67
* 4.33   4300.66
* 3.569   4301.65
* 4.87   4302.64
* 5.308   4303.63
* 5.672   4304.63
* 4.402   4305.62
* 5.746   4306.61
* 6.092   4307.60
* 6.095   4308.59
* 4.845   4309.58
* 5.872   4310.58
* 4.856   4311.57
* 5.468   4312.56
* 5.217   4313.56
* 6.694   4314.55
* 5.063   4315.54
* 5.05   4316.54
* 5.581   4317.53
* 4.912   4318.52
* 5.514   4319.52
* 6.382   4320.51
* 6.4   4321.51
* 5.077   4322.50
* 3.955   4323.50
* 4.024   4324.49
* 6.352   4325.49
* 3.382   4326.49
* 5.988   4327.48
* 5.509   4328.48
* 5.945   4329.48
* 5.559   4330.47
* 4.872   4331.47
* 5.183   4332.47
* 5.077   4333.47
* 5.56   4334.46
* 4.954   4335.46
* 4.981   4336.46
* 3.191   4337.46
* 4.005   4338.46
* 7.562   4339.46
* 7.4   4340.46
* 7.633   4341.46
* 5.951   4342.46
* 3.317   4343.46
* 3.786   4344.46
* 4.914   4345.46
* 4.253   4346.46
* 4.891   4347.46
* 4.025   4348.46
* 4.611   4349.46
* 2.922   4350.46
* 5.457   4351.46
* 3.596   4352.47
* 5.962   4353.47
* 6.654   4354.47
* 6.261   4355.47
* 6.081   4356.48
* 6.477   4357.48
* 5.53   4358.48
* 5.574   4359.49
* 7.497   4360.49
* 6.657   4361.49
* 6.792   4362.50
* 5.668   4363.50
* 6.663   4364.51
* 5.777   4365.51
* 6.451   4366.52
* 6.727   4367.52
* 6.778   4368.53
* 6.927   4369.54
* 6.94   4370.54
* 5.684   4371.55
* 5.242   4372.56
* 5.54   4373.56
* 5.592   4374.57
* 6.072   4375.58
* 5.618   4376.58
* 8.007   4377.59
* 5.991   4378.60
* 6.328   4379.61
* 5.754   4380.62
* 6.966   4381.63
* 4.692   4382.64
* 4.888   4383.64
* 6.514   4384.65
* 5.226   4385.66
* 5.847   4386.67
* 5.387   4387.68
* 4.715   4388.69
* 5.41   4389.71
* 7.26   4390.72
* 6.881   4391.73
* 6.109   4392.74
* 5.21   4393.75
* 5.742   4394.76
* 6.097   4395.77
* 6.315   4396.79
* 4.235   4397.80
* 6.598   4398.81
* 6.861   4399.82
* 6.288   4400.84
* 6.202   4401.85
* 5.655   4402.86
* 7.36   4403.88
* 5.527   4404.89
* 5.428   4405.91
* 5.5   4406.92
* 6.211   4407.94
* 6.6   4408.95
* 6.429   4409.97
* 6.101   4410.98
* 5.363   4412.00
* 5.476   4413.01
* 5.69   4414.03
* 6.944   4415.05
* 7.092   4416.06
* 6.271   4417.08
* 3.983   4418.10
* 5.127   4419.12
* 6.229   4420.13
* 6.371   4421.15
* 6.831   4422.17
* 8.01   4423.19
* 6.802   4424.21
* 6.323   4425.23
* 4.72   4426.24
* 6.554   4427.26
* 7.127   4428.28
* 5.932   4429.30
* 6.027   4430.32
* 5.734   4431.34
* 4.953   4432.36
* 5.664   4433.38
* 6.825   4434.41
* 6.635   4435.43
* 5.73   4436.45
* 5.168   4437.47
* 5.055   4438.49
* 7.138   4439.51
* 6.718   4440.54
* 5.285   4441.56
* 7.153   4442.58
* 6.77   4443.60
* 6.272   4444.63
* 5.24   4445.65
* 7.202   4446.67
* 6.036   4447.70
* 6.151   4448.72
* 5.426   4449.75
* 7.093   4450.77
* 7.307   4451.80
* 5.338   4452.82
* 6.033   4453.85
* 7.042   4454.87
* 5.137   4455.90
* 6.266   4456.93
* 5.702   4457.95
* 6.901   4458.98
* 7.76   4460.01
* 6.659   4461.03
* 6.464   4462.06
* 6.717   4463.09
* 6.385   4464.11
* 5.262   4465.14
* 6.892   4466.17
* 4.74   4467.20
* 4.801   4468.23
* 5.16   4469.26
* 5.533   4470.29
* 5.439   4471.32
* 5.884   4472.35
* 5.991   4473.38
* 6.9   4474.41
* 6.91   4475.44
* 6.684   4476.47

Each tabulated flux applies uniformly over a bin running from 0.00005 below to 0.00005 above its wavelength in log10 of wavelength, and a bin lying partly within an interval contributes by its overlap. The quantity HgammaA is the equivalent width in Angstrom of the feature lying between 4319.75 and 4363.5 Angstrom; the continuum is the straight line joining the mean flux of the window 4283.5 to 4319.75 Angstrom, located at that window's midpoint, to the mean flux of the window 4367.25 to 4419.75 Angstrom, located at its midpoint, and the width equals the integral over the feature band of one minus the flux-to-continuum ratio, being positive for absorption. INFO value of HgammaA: 2.23 Angstrom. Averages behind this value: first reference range 5.38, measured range 5.36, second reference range 5.99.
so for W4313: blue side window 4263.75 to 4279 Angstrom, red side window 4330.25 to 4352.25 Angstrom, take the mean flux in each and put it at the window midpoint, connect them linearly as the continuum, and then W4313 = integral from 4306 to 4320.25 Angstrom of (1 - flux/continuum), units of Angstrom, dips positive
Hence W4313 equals -0.4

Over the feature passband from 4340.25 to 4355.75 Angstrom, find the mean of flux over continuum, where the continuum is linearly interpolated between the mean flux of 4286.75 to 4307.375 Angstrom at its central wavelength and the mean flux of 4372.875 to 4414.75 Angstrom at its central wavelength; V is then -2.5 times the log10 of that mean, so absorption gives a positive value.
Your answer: 0.13 mag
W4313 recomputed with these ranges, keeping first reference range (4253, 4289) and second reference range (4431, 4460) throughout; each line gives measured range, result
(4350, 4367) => 0.29 Angstrom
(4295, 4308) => 1.45 Angstrom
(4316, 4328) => 1.42 Angstrom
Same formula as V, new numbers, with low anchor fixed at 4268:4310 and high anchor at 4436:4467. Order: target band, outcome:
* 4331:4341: 0.074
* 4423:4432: -0.025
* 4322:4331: 0.106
